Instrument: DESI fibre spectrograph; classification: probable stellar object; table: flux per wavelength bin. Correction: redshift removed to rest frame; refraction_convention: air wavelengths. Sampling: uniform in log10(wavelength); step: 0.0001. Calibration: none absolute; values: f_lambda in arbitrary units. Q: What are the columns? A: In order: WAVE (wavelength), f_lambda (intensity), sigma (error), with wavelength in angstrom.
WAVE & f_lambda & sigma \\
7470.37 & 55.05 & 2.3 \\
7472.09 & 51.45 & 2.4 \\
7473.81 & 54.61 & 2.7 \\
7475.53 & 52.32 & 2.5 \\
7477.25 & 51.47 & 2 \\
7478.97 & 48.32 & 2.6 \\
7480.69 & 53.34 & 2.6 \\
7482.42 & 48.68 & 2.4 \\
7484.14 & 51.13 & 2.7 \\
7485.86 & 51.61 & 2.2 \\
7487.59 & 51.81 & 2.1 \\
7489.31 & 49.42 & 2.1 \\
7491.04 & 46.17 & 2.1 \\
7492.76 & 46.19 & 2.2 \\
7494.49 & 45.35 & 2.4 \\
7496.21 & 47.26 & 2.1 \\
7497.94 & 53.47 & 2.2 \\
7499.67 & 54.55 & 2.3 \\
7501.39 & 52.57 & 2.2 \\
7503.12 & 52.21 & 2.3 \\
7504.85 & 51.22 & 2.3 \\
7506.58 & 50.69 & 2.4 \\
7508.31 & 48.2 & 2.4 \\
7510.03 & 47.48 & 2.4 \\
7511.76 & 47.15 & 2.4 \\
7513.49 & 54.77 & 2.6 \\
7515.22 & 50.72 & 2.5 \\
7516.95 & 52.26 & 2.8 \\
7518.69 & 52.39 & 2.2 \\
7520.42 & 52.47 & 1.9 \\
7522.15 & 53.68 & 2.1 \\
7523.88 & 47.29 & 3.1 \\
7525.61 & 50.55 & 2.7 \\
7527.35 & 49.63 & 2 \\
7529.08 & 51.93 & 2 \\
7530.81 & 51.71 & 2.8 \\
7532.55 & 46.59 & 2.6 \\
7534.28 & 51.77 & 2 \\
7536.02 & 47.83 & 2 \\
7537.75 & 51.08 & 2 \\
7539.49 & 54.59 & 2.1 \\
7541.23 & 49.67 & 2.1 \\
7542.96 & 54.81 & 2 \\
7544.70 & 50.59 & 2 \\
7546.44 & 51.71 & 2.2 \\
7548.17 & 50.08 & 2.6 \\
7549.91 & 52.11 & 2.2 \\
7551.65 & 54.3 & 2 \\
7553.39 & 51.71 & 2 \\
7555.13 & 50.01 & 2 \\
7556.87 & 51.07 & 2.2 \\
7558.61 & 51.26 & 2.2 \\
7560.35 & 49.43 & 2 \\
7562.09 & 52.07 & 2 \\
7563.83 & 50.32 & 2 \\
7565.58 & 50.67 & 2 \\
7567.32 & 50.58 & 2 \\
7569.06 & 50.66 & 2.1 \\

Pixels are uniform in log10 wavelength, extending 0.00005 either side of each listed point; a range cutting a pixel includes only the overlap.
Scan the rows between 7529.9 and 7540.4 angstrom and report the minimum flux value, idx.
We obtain 46.59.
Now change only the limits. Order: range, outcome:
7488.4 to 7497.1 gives 45.35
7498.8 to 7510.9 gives 47.48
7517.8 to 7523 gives 52.39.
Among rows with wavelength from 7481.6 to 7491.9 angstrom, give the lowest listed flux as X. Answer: 46.17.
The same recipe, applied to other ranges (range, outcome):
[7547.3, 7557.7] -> 50.01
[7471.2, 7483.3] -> 48.32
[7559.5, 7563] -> 49.43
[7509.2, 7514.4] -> 47.15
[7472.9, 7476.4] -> 52.32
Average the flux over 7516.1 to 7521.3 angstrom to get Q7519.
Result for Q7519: 52.3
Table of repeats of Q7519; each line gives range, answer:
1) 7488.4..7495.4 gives 46.9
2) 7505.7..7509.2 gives 49.5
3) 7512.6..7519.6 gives 52.5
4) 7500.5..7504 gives 52.4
